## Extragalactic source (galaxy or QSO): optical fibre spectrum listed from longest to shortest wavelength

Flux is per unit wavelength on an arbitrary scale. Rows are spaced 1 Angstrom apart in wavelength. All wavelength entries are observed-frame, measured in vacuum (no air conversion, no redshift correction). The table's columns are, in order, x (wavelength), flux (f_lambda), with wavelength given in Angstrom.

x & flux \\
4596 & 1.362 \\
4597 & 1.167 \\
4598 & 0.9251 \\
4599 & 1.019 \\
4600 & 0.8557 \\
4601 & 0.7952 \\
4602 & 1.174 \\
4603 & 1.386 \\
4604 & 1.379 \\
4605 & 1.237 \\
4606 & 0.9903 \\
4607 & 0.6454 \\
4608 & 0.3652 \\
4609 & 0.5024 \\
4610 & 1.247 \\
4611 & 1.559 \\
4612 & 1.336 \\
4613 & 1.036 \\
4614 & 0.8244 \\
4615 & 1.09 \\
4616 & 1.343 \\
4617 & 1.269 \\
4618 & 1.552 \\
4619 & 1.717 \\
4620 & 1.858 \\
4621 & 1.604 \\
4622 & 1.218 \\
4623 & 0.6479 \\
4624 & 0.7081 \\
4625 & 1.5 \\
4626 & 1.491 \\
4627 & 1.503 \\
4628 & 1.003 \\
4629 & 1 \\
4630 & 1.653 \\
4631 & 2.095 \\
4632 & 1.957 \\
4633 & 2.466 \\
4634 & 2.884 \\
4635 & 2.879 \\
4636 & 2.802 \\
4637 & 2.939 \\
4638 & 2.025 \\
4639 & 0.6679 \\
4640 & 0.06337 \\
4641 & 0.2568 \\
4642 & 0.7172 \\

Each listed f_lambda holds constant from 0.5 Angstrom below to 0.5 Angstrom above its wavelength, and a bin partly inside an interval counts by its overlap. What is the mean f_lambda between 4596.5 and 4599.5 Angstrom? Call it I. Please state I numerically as 1.04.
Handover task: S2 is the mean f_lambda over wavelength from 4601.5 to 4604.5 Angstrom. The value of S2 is 1.31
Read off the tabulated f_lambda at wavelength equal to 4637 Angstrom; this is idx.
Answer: 2.939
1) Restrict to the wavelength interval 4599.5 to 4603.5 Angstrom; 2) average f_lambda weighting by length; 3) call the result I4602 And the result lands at 1.05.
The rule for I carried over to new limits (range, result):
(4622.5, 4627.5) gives 1.17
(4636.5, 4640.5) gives 1.42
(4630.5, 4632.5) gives 2.03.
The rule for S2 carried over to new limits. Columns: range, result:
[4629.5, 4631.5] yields 1.87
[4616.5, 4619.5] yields 1.51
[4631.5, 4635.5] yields 2.55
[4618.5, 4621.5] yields 1.73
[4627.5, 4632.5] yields 1.54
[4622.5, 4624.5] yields 0.678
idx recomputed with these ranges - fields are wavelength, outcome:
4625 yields 1.5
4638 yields 2.025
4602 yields 1.174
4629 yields 1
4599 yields 1.019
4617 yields 1.269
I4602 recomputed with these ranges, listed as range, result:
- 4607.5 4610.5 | 0.705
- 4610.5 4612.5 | 1.45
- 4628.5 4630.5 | 1.33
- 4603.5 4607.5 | 1.06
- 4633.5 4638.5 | 2.71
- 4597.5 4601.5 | 0.899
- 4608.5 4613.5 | 1.14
